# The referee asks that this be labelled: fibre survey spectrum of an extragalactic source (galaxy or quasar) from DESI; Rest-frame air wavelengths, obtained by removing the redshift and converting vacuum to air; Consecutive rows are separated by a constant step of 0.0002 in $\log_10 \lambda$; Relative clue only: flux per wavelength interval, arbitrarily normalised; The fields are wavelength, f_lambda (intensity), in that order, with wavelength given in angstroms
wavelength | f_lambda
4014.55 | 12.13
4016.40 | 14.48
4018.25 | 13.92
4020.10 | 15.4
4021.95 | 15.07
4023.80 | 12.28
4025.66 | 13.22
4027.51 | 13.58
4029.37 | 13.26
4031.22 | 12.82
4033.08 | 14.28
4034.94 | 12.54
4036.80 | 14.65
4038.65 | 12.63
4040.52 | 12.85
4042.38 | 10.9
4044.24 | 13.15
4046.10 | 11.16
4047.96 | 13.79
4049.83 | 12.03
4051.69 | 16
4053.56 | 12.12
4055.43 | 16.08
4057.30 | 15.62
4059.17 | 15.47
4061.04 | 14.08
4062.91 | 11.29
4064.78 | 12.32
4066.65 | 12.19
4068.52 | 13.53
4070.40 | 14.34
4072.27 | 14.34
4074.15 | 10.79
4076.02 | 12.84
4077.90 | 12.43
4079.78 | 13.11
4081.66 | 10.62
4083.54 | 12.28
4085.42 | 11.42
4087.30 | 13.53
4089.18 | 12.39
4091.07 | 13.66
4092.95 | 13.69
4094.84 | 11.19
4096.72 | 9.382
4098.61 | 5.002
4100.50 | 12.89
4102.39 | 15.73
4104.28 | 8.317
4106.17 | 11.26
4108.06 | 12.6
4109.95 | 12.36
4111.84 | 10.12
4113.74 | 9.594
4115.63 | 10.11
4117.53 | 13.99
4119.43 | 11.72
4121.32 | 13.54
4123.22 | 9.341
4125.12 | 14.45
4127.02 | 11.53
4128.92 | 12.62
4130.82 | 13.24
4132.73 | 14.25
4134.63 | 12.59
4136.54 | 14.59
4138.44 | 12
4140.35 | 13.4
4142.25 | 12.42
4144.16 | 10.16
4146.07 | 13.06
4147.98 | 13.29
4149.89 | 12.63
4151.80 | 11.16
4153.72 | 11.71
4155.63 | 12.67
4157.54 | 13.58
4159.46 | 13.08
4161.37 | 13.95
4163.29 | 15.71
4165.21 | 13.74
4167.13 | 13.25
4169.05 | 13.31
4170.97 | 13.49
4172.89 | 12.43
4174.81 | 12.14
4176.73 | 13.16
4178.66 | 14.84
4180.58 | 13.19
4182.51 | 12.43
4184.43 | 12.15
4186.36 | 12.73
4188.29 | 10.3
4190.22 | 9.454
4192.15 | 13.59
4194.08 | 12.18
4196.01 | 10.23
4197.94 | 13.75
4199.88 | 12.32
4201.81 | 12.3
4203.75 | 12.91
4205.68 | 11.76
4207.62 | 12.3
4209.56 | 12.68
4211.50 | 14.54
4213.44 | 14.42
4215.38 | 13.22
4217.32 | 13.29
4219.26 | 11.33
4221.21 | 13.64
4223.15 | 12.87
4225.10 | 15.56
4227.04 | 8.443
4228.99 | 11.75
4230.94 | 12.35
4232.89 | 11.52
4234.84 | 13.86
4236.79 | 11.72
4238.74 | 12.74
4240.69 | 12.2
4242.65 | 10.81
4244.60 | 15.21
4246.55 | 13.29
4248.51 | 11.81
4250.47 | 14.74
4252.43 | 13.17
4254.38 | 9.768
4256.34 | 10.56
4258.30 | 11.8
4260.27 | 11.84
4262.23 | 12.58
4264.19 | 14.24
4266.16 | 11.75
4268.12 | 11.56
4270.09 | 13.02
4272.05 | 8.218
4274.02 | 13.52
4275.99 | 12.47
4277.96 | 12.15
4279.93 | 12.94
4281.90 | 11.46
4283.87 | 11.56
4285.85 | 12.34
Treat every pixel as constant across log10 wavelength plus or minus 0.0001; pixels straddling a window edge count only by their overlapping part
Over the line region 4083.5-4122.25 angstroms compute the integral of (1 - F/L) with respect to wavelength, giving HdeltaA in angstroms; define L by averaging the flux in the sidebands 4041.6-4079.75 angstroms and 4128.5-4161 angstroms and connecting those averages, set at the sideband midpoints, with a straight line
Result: 4.0 angstroms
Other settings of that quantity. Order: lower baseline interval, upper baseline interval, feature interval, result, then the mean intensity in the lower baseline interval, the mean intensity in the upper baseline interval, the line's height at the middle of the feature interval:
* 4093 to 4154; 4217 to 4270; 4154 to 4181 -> -3.0 angstroms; 11.9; 12.4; 12.1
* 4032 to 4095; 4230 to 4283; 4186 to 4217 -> 0.1 angstroms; 13.1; 12.3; 12.5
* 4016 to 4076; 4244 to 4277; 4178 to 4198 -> 0.8 angstroms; 13.4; 12.3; 12.7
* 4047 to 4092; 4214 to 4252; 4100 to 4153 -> 3.1 angstroms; 13.2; 12.7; 13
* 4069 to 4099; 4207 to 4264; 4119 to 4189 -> -2.9 angstroms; 12.1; 12.6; 12.3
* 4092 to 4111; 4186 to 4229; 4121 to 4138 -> -1.9 angstroms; 11.2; 12.4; 11.6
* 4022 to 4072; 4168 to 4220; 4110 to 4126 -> 1.7 angstroms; 13.4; 12.6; 13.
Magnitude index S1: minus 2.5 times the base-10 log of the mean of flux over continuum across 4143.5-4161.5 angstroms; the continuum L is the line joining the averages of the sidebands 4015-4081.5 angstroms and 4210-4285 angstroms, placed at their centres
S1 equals 0.03 mag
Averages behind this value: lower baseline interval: 13.3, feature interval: 12.5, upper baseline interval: 12.4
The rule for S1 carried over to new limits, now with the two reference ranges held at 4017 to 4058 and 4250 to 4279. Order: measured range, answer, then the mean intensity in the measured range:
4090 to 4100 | 0.22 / 10.7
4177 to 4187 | -0.04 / 13.1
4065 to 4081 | 0.03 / 12.9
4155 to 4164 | -0.09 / 13.8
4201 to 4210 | 0.01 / 12.4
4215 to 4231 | -0.01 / 12.5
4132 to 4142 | -0.03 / 13.3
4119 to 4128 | 0.07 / 12.1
